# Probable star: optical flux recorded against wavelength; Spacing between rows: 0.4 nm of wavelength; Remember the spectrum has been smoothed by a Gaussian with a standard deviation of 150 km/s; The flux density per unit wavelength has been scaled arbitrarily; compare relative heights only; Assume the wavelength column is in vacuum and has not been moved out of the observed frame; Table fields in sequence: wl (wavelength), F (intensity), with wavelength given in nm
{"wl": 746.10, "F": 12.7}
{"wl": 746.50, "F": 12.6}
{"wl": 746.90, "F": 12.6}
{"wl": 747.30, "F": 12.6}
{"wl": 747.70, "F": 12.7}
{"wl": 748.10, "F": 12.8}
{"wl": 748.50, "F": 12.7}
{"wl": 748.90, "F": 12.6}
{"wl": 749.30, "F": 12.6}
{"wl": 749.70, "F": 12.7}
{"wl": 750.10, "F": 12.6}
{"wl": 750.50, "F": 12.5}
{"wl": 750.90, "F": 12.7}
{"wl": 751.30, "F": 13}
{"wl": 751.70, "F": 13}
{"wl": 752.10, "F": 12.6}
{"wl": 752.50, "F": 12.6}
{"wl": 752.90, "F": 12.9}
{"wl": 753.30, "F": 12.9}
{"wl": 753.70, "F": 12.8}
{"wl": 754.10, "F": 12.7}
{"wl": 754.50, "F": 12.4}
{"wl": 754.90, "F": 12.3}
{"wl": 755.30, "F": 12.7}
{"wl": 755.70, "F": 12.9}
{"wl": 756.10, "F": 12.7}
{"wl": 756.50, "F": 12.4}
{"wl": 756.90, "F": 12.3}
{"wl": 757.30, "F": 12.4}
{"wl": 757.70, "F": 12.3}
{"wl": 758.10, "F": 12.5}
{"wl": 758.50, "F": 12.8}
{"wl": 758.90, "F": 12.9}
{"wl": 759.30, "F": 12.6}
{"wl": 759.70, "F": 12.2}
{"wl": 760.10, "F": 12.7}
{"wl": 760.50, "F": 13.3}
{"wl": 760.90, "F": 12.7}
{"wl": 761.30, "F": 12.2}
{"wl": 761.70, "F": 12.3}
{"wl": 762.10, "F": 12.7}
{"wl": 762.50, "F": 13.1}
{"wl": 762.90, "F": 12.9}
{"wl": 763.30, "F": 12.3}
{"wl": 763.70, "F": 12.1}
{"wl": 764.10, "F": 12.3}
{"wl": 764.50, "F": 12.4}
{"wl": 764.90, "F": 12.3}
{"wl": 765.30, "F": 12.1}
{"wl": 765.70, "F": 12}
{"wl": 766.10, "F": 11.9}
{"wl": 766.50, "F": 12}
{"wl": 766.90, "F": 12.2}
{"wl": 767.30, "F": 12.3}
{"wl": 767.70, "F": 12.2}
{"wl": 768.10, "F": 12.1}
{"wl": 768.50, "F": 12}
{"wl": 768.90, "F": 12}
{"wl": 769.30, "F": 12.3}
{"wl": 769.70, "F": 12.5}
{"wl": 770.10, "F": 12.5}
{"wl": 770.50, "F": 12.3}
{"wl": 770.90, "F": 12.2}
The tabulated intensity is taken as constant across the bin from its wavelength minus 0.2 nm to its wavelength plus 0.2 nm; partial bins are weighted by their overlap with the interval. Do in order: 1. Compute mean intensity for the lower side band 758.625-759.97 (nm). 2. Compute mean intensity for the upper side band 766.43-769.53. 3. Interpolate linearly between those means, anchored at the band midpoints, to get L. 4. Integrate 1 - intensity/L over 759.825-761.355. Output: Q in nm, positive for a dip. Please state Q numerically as -0.03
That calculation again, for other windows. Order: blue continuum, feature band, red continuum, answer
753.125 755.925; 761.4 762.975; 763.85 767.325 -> -0.05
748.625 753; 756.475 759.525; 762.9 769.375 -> -0.02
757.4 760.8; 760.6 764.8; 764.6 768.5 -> -0.04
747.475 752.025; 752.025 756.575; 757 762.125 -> -0.01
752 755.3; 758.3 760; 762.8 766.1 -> -0.02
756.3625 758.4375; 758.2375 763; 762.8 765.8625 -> -0.13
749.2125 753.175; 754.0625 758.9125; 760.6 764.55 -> 0.03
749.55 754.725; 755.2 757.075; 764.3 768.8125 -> -0.01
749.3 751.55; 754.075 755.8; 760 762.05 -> 0.01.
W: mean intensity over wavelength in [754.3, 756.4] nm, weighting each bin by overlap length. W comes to 12.6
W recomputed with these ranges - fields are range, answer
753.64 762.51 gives 12.6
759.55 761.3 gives 12.7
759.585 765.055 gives 12.5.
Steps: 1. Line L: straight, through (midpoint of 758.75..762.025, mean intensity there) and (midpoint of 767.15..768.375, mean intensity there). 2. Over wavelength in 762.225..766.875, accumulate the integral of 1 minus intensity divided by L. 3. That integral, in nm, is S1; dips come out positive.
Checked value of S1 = 0.023 nm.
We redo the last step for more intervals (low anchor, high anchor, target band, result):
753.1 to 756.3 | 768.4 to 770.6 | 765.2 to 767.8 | 0.06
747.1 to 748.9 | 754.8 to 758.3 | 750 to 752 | -0.02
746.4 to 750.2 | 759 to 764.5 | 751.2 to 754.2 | -0.04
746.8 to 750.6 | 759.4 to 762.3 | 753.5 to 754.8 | 0.00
